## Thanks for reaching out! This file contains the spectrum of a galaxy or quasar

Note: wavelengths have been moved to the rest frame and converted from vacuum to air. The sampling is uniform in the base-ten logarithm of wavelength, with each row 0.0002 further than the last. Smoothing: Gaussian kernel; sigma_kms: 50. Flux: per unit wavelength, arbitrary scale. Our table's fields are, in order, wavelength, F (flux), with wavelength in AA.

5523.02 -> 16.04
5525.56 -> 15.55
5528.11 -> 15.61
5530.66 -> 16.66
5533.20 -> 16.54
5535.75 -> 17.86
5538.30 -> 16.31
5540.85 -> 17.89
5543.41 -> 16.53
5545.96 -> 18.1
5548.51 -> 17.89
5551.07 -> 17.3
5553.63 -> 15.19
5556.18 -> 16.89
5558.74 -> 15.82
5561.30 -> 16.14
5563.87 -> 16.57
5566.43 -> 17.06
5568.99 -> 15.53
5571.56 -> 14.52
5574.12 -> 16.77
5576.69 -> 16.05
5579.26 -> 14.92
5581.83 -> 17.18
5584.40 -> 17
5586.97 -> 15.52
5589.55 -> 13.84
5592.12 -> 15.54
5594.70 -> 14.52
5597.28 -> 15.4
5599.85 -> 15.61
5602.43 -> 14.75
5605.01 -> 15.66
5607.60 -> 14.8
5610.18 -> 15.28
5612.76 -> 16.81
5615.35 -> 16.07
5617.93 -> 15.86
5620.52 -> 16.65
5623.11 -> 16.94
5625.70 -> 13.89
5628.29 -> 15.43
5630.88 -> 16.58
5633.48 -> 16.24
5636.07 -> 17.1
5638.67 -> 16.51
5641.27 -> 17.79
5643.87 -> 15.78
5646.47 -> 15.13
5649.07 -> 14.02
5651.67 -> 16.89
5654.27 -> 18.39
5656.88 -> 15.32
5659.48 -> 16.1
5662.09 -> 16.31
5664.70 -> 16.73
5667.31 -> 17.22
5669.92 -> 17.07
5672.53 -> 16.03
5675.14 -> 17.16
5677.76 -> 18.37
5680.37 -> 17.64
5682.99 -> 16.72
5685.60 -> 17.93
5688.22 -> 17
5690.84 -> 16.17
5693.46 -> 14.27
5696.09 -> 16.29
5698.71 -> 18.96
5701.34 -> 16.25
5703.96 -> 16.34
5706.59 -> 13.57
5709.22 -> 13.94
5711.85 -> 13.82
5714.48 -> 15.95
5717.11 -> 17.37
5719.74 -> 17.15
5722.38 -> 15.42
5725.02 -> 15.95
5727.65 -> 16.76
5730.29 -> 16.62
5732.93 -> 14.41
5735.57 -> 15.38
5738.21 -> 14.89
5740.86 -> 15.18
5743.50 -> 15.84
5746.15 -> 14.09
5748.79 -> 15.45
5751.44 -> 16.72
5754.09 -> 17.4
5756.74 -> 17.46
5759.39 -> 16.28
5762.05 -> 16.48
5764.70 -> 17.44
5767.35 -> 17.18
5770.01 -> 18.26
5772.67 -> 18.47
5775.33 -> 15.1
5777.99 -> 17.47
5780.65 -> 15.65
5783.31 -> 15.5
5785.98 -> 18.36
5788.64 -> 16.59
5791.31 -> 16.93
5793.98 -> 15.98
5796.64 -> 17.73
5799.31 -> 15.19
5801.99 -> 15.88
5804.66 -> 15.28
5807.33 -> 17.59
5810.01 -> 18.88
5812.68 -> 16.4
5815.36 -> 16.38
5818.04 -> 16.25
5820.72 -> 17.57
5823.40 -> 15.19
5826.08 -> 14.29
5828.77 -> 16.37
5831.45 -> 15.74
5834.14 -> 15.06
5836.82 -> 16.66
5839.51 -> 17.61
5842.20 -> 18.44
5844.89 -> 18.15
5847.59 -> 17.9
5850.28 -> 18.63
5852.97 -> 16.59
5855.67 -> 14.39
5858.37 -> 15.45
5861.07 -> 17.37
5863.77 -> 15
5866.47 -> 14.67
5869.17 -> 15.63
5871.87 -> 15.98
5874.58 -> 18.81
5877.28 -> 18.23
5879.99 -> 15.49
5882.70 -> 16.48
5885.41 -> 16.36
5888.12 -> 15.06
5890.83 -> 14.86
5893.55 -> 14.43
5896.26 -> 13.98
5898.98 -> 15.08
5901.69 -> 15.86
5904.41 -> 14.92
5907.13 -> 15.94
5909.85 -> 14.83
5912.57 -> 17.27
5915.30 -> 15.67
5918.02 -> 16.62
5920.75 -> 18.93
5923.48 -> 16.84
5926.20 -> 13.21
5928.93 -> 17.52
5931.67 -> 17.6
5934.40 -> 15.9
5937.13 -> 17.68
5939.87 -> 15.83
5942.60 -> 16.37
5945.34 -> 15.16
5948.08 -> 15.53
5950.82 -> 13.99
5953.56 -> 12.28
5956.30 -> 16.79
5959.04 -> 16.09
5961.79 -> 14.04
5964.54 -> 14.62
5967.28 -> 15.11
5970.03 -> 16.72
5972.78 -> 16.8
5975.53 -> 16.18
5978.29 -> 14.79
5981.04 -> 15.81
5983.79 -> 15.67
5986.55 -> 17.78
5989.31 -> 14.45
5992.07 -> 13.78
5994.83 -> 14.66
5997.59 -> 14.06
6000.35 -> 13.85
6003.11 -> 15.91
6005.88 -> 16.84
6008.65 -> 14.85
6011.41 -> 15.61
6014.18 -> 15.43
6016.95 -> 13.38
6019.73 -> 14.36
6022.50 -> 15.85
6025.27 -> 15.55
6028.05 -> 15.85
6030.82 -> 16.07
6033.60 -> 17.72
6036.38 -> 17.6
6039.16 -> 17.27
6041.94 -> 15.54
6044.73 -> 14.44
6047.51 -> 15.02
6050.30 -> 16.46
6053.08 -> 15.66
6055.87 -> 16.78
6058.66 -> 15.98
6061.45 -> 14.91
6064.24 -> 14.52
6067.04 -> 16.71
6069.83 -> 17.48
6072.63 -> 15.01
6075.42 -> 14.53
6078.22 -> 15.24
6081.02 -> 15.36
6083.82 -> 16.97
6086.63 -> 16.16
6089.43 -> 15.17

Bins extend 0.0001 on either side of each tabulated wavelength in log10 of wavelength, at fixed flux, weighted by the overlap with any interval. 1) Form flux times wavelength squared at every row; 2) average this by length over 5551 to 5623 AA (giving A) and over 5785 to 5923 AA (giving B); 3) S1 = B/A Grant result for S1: 1.13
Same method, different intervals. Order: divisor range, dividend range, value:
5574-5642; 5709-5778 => 1.07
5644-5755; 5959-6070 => 1.08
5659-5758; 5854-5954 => 1.05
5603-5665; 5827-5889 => 1.11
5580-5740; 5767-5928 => 1.09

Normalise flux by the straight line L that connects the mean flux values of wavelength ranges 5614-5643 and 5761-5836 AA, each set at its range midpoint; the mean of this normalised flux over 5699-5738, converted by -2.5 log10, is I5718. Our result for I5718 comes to 0.05 mag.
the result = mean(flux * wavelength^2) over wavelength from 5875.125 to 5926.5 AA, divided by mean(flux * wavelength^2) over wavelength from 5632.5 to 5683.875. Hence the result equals 1.0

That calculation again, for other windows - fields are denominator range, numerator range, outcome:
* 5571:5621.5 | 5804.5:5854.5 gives 1.17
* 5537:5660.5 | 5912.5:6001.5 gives 1.10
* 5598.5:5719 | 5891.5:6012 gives 1.06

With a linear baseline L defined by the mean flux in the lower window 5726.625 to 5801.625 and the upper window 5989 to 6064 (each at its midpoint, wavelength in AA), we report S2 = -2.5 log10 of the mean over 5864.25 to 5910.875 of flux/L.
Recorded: 0.02 mag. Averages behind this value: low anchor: 16.4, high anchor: 15.5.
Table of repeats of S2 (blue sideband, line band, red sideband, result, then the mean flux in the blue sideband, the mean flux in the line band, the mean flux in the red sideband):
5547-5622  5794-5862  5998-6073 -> -0.052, 15.9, 16.6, 15.7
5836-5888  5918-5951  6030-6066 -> 0.008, 16.7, 16.3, 16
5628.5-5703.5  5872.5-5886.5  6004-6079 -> -0.060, 16.6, 17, 15.7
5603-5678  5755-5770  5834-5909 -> -0.058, 16.2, 17.1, 16.2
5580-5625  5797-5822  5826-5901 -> -0.036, 15.7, 16.6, 16.2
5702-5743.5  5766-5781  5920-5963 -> -0.100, 15.5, 17.1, 15.8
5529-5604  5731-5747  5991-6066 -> 0.062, 16.2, 15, 15.5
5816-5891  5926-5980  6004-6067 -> 0.025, 16.4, 15.7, 15.7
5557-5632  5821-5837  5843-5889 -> 0.054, 15.8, 15.6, 16.5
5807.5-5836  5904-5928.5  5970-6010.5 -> -0.022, 16.3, 16.1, 15.4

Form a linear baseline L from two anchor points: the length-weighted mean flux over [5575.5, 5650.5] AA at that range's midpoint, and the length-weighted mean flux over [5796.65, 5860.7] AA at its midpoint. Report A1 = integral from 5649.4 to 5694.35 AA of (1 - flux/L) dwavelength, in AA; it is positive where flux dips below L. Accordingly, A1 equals -2.18 AA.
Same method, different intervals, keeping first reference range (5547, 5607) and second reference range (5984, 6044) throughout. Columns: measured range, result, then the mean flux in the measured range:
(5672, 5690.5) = -1.70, 17.3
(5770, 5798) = -2.00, 16.8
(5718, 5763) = -0.63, 16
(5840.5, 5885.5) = -2.98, 16.7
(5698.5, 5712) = 0.38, 15.3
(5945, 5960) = 0.63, 14.9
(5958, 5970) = 0.34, 15.1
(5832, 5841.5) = -0.51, 16.5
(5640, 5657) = -0.44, 16.2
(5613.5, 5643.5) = -0.80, 16.3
